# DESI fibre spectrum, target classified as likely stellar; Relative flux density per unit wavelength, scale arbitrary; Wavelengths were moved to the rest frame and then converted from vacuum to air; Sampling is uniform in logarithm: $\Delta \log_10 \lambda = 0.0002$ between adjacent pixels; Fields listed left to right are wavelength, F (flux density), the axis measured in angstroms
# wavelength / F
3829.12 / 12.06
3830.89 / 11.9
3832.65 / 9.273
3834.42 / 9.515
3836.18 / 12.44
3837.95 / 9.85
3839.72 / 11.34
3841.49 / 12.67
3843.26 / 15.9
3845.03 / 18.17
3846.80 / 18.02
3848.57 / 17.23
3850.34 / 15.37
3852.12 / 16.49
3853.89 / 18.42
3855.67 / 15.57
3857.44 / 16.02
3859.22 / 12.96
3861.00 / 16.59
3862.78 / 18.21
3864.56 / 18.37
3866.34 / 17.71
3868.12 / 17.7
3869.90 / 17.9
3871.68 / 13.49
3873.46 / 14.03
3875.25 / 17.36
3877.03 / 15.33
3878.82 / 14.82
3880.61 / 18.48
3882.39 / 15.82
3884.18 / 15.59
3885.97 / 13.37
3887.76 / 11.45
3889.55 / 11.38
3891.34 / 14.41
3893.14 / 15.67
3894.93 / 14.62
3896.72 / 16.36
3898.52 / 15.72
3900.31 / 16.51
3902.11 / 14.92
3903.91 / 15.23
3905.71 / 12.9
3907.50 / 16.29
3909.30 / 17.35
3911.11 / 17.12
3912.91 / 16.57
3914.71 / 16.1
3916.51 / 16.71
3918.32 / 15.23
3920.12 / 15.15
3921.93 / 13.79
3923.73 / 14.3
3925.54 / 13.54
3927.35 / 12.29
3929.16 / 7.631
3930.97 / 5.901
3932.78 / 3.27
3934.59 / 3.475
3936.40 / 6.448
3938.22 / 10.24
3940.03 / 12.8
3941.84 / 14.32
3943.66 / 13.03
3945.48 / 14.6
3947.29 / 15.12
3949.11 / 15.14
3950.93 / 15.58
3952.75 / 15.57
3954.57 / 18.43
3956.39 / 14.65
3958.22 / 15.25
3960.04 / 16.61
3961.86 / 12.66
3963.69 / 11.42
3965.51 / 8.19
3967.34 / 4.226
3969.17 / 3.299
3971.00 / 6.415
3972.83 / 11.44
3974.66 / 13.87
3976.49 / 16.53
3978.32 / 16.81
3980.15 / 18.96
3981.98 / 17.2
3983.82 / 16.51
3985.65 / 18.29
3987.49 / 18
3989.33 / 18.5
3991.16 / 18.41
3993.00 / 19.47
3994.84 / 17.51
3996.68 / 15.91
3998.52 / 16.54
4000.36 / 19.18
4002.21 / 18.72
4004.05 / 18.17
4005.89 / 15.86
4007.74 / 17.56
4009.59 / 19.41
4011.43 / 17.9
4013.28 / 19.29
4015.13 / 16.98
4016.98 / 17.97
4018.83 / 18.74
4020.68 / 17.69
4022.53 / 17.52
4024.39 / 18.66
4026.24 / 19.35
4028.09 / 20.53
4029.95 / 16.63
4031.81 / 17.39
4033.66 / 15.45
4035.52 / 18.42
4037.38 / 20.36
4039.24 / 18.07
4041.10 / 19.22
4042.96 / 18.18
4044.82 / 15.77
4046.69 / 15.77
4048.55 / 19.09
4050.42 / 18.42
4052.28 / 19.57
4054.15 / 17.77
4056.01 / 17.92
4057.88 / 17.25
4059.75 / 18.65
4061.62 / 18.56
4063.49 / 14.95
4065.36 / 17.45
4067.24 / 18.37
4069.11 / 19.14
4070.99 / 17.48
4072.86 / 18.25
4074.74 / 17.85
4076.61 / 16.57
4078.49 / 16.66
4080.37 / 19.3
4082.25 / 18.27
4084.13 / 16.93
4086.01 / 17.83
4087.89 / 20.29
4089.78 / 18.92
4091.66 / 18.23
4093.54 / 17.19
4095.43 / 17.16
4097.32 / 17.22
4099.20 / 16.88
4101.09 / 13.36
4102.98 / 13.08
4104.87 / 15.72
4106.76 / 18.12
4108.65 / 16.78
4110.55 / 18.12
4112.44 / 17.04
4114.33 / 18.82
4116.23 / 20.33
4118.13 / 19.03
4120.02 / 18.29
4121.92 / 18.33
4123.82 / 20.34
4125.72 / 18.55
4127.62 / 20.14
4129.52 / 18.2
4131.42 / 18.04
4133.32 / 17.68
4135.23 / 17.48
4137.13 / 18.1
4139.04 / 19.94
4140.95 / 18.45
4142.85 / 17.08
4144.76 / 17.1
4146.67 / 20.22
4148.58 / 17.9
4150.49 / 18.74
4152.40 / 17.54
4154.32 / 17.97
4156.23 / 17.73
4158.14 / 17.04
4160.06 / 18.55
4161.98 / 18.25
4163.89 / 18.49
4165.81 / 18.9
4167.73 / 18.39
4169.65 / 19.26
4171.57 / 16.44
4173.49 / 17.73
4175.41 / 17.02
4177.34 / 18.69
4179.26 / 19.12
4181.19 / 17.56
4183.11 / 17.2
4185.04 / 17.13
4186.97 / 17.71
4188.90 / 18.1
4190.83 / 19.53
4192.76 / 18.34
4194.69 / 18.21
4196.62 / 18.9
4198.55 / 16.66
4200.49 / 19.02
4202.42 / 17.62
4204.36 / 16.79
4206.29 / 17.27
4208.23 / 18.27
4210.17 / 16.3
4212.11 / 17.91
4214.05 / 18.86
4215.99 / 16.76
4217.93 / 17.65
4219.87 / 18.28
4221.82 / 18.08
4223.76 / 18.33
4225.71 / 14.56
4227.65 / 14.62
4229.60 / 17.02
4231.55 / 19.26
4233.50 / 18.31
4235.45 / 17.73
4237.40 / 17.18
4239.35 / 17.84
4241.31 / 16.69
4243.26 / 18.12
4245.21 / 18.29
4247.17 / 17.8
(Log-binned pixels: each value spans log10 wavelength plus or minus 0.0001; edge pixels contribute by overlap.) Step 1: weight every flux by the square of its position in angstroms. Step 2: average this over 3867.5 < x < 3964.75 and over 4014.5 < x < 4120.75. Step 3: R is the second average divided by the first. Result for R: 1.37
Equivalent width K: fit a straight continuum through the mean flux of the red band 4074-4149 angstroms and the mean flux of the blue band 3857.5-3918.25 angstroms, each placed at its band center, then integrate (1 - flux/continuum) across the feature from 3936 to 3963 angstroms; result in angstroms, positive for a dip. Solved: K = 3.5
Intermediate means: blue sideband 15.7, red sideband 17.9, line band 14.2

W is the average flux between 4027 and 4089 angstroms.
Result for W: 18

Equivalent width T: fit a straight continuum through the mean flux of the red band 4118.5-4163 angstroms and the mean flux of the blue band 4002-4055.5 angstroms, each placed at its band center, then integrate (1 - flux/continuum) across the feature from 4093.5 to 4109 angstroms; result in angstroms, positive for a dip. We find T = 1.8 angstroms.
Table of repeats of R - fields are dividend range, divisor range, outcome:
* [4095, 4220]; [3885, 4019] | 1.36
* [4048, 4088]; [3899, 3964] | 1.42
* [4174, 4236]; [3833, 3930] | 1.38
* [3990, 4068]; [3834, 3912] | 1.26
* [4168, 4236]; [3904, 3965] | 1.52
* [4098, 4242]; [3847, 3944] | 1.42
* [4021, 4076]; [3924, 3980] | 1.60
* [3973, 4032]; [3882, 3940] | 1.40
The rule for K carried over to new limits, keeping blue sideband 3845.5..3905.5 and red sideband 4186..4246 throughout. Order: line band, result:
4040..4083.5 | -2.6 angstroms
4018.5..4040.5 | -2.1 angstroms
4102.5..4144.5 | -2.3 angstroms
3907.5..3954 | 9.0 angstroms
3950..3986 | 6.1 angstroms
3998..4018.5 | -1.9 angstroms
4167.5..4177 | -0.2 angstroms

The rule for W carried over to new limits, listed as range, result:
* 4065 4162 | 17.9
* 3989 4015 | 18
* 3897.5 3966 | 13.5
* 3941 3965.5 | 14.6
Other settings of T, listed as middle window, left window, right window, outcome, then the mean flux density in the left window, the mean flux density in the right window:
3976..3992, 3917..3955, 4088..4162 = -4.82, 12.2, 17.9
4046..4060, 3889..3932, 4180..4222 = -1.73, 14.4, 17.8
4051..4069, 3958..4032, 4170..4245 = -1.44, 16.1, 17.7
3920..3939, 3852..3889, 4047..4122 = 8.11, 15.9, 17.7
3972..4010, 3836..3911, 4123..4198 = -1.50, 15.5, 18.2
